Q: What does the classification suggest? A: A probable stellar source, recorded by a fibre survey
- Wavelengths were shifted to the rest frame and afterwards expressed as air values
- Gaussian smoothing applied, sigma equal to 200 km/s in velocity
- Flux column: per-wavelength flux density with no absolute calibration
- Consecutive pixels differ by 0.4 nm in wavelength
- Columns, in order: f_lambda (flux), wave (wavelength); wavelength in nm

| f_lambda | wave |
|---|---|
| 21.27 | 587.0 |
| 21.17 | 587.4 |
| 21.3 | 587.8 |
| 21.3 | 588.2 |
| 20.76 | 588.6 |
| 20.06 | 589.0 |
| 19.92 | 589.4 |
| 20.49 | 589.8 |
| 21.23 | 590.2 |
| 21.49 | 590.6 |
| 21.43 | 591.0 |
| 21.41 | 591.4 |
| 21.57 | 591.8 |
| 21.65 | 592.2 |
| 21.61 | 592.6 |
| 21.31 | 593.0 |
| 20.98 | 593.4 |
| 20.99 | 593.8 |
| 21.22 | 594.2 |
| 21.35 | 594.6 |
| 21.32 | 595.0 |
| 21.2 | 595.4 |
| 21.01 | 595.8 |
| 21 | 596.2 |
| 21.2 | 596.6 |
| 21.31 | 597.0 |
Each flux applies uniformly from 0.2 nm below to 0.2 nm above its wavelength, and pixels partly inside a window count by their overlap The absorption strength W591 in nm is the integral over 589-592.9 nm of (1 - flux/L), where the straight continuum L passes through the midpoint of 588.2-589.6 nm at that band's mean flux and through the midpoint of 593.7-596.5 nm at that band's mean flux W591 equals -0.09 nm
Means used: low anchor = 20.4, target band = 21.1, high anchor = 21.2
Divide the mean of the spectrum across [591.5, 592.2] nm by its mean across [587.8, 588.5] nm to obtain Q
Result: 1.02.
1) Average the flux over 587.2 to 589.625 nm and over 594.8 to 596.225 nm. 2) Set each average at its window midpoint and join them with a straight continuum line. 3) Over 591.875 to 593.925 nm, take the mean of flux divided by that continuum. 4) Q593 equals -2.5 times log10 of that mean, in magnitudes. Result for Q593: -0.017 mag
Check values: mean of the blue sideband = 20.7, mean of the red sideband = 21.1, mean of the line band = 21.3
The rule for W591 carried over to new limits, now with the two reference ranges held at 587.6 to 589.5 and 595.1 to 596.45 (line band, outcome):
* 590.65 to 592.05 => -0.04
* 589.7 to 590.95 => -0.02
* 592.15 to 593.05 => -0.03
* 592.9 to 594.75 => -0.01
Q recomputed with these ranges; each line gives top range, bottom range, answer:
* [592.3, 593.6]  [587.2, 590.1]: 1.03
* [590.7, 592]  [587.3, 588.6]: 1.01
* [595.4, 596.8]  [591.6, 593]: 0.98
